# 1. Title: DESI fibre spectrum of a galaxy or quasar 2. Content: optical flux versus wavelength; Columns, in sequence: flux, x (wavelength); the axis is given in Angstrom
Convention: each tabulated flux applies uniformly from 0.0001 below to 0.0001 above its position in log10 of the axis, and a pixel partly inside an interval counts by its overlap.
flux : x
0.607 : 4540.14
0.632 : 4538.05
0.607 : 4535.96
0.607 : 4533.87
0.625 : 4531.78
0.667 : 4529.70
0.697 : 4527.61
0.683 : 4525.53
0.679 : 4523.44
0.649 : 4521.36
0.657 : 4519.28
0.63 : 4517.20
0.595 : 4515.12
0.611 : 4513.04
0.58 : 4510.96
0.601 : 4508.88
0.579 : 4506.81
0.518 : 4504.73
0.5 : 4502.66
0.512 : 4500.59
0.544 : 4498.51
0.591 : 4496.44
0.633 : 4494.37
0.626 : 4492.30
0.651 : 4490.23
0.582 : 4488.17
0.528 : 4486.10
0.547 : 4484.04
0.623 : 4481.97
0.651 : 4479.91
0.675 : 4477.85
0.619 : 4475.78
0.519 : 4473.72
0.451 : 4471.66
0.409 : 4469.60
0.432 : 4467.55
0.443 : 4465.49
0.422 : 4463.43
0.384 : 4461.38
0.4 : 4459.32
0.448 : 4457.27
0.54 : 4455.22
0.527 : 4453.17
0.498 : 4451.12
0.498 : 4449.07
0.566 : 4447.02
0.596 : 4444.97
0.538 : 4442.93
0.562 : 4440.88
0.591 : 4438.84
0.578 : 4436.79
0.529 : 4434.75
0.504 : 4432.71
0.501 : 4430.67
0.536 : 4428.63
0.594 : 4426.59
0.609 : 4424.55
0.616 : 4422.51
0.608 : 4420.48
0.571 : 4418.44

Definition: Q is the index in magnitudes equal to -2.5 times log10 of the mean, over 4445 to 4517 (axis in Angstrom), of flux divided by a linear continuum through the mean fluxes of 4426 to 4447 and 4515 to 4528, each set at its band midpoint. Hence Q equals 0.13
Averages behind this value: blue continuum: 0.553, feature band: 0.54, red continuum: 0.658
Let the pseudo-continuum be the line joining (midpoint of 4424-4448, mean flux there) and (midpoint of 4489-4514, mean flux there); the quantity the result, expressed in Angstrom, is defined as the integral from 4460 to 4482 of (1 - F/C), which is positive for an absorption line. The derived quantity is 2.5 Angstrom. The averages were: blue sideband 0.558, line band 0.505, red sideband 0.579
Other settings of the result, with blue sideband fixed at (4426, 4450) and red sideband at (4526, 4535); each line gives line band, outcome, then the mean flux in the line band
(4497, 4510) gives 1.61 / 0.544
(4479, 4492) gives 0.07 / 0.598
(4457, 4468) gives 2.99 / 0.419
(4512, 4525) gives -0.02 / 0.638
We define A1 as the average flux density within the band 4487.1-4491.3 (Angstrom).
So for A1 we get 0.616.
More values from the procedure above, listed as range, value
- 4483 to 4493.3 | 0.587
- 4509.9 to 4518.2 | 0.603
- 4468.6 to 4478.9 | 0.535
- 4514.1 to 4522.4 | 0.633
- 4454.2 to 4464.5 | 0.439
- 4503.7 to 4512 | 0.569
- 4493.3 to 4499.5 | 0.59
